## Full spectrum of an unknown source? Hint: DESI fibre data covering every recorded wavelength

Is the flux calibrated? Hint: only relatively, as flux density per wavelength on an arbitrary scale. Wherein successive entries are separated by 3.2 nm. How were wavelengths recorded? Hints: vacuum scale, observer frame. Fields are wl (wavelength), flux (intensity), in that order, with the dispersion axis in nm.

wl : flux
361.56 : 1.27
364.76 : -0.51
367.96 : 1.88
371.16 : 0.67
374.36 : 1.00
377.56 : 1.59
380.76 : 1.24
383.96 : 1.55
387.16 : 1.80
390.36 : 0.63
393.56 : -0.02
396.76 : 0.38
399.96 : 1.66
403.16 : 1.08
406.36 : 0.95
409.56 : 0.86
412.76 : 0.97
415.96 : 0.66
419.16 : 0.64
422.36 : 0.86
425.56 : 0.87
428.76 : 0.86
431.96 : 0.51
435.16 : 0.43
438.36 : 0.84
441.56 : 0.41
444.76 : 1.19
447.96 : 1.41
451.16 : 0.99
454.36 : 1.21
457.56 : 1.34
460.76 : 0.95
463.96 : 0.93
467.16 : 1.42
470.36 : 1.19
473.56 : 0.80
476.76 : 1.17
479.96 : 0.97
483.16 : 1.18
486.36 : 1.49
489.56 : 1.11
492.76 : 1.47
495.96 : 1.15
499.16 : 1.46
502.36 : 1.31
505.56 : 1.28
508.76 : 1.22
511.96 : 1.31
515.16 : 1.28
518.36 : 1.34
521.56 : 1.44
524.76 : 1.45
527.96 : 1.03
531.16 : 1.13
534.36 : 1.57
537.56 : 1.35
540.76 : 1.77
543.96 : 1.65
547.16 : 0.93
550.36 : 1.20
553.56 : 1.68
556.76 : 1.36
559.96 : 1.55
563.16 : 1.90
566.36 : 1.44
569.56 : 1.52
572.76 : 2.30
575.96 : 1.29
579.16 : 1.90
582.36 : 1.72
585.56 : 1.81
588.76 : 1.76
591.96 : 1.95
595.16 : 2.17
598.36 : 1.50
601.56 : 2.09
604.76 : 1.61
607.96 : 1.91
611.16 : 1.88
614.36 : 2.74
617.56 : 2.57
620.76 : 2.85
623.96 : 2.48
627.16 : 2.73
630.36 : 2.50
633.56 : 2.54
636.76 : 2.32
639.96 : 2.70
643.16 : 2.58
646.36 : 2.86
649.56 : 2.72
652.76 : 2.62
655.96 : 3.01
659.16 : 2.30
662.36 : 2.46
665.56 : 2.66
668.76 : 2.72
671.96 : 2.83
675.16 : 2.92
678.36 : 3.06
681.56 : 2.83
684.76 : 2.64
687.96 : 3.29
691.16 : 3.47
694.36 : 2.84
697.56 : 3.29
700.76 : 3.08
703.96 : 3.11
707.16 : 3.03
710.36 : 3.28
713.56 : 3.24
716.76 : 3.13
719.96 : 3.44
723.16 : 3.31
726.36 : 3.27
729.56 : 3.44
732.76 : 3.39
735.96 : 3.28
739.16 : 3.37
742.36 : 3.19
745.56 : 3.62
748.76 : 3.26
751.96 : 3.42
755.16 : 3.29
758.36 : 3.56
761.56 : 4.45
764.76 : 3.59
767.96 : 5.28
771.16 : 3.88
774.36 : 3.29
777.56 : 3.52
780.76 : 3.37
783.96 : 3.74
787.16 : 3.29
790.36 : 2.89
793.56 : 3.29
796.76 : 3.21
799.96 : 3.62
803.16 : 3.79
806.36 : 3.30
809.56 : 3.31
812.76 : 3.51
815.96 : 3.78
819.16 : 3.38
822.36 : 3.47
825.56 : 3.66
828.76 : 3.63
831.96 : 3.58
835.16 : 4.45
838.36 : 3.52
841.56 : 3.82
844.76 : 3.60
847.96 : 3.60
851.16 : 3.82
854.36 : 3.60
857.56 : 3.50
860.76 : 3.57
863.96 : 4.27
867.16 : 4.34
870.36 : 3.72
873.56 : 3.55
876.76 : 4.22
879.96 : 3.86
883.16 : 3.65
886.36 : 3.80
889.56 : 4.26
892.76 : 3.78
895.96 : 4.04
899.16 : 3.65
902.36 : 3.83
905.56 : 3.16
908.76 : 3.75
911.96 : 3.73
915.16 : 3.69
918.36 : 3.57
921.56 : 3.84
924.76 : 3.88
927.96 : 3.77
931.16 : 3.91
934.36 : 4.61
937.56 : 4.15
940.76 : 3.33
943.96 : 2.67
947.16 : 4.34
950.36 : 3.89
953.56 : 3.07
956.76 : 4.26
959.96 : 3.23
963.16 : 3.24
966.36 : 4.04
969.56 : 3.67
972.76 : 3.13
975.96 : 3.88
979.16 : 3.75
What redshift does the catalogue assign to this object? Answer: 0.54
